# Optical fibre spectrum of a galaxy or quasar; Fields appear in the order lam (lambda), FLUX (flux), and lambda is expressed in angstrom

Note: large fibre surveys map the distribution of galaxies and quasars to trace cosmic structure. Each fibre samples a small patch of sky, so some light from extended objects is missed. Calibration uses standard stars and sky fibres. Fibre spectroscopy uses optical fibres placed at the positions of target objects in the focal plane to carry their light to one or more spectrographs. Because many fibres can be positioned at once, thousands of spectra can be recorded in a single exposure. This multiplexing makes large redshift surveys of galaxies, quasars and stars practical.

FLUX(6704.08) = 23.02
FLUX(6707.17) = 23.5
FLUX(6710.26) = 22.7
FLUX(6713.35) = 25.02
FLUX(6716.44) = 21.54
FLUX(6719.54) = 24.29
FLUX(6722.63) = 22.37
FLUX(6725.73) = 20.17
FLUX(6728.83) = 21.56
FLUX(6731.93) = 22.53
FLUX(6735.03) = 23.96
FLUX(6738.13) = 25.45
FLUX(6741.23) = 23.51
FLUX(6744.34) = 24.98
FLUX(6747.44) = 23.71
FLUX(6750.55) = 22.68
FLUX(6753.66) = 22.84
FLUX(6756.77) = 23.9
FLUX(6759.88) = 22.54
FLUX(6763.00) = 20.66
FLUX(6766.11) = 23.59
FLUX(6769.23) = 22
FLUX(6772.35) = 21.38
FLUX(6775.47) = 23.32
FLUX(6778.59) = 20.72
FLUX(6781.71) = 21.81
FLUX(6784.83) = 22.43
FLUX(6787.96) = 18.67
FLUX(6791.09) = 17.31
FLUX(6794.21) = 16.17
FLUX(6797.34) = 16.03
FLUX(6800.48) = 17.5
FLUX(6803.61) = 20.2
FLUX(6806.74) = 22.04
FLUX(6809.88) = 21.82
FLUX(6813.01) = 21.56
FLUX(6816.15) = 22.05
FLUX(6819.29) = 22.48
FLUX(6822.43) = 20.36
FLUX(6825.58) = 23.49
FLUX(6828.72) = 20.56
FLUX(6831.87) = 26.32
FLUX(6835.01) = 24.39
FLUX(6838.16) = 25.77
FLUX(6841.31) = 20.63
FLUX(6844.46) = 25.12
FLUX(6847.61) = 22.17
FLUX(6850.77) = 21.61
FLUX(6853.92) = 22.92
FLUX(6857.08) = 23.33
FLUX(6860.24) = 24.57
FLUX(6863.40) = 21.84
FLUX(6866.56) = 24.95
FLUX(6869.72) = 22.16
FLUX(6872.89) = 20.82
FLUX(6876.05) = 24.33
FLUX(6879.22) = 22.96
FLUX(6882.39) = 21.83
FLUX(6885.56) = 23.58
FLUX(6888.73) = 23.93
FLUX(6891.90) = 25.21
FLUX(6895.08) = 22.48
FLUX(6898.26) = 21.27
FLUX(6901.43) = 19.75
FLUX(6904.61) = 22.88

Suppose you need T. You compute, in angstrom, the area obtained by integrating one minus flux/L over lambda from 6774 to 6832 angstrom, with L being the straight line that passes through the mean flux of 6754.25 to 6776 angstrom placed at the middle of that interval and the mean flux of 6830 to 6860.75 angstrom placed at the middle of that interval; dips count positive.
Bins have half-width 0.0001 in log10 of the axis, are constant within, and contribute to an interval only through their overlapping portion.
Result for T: 6.0 angstrom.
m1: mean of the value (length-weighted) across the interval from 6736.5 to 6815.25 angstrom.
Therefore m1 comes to 21.5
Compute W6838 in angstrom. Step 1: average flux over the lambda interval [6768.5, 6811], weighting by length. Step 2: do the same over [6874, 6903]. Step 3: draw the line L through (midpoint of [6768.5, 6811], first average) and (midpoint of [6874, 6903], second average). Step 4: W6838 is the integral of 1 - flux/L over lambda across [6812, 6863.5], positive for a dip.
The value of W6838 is -3.8 angstrom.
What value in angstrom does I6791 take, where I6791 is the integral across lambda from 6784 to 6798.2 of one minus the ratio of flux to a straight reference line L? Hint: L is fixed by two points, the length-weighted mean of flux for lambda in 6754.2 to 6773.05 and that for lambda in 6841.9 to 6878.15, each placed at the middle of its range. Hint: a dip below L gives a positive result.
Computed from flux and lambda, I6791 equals 2.88 angstrom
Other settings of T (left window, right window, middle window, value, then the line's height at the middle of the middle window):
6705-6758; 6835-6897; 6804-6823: 1.2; 23.2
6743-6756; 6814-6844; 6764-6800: 4.8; 23.3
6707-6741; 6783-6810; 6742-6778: -3.1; 21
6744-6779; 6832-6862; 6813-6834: 0.7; 23.3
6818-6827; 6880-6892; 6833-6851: -0.8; 22.5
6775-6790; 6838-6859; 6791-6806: 2.7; 21.6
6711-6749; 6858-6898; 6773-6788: 1.0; 23.2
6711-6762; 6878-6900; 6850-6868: -0.2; 23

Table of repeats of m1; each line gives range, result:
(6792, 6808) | 18.3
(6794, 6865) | 22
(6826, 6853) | 23.3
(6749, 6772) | 22.5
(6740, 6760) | 23.5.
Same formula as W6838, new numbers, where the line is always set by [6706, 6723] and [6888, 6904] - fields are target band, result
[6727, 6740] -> -0.06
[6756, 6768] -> 0.26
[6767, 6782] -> 0.71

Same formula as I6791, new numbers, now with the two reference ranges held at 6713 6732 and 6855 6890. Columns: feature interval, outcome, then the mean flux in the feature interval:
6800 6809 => 1.0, 20.4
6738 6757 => -1.1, 23.8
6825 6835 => -0.3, 23.6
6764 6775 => 0.1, 22.3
